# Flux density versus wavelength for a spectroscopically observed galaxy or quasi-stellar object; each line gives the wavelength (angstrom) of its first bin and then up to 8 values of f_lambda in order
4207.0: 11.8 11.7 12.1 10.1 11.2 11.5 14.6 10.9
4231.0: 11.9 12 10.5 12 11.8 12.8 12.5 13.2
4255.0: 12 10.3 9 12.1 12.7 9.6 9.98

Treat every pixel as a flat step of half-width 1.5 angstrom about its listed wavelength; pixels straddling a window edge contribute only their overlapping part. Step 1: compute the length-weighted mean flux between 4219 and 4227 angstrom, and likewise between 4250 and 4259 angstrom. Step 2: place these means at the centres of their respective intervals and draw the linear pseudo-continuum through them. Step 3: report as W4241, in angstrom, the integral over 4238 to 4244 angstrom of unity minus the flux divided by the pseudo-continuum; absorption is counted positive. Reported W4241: 0.2 angstrom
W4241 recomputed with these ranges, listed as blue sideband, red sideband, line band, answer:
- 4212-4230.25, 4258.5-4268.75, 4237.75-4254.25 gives -1.4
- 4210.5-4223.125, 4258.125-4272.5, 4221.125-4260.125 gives -3.4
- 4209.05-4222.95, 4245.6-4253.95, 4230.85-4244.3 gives 0.7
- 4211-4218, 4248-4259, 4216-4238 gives -0.5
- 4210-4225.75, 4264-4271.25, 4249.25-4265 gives 0.1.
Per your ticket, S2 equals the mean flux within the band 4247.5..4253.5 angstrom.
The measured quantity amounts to 12.8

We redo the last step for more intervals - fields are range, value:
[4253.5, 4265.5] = 10.8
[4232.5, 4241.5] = 11.5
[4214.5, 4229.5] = 11.7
